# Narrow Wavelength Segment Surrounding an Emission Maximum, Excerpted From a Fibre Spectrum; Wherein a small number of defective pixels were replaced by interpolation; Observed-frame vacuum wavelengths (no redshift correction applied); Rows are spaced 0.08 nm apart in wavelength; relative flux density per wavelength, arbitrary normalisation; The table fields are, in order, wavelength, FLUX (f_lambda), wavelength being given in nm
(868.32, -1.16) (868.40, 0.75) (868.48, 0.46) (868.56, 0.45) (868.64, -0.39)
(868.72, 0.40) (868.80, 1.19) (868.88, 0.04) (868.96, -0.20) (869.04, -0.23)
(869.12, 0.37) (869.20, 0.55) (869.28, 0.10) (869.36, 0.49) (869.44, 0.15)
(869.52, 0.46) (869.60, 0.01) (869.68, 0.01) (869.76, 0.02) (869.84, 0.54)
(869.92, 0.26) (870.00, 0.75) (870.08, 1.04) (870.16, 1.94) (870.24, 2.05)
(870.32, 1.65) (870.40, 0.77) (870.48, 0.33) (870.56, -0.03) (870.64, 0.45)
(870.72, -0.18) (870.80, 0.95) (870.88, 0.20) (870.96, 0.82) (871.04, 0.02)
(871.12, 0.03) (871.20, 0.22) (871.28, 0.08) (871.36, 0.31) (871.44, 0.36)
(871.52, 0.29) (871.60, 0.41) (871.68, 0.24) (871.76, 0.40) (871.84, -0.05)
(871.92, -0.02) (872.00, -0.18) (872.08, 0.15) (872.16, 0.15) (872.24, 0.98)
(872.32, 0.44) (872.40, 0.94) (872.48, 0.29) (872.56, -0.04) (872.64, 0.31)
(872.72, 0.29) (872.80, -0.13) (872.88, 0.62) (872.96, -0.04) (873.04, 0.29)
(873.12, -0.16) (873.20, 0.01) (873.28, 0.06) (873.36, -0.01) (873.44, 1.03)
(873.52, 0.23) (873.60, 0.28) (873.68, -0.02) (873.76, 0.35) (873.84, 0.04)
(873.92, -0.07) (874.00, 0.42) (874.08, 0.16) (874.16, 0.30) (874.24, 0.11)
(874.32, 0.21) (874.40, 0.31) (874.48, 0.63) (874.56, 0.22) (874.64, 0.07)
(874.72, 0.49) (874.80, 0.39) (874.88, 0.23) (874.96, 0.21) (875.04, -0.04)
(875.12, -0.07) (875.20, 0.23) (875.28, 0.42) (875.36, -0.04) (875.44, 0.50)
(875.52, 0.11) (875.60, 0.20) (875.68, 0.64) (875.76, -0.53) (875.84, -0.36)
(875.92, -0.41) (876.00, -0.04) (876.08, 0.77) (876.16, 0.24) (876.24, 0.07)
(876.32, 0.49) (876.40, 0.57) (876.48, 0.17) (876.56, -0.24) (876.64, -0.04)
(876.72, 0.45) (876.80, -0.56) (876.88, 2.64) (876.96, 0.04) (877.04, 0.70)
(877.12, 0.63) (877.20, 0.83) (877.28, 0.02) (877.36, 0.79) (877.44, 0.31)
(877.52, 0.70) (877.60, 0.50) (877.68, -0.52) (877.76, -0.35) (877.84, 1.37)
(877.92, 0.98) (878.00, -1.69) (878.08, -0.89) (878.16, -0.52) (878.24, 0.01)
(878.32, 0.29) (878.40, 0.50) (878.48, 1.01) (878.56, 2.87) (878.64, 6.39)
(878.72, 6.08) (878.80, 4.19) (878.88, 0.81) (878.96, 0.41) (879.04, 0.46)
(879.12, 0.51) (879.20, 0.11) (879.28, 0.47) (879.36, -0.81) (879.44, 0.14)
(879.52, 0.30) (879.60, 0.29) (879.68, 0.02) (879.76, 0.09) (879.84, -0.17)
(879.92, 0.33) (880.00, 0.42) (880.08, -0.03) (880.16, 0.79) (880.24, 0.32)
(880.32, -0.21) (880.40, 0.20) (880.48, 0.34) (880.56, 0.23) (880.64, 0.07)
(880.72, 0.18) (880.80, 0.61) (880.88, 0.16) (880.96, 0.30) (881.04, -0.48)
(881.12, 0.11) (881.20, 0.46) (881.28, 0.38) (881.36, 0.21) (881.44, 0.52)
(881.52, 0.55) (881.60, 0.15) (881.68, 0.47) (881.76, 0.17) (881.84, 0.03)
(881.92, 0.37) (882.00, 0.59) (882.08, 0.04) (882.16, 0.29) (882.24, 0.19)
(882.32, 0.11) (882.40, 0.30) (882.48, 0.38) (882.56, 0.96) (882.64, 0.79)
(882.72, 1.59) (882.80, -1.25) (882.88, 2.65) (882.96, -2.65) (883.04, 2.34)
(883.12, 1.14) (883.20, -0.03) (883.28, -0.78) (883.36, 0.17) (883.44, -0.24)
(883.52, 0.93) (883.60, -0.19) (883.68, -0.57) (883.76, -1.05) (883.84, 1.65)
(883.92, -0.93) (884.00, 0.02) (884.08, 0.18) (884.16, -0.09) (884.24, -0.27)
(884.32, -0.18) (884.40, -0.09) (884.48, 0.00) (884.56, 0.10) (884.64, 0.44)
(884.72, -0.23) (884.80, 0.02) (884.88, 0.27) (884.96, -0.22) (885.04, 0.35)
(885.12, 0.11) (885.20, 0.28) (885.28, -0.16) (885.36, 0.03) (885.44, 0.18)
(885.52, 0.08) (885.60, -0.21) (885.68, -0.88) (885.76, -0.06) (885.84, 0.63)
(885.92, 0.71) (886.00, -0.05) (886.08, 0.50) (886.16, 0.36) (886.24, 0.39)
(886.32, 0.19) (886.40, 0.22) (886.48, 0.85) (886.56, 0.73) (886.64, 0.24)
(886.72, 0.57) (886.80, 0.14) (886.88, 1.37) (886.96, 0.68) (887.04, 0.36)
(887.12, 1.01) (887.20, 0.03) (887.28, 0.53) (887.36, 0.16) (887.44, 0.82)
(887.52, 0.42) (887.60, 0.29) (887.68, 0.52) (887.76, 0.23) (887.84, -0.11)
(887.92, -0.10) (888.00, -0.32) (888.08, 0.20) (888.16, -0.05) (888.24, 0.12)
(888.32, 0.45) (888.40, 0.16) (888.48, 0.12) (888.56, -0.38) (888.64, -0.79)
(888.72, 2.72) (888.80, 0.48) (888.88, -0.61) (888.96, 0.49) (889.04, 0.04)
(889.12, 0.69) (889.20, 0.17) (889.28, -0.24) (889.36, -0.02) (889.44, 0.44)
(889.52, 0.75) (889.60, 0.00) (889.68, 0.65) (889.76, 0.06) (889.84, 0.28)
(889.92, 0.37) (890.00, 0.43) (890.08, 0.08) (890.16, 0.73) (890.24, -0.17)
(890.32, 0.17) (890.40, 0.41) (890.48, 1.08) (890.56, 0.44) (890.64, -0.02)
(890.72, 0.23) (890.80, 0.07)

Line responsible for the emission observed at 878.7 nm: [O III]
